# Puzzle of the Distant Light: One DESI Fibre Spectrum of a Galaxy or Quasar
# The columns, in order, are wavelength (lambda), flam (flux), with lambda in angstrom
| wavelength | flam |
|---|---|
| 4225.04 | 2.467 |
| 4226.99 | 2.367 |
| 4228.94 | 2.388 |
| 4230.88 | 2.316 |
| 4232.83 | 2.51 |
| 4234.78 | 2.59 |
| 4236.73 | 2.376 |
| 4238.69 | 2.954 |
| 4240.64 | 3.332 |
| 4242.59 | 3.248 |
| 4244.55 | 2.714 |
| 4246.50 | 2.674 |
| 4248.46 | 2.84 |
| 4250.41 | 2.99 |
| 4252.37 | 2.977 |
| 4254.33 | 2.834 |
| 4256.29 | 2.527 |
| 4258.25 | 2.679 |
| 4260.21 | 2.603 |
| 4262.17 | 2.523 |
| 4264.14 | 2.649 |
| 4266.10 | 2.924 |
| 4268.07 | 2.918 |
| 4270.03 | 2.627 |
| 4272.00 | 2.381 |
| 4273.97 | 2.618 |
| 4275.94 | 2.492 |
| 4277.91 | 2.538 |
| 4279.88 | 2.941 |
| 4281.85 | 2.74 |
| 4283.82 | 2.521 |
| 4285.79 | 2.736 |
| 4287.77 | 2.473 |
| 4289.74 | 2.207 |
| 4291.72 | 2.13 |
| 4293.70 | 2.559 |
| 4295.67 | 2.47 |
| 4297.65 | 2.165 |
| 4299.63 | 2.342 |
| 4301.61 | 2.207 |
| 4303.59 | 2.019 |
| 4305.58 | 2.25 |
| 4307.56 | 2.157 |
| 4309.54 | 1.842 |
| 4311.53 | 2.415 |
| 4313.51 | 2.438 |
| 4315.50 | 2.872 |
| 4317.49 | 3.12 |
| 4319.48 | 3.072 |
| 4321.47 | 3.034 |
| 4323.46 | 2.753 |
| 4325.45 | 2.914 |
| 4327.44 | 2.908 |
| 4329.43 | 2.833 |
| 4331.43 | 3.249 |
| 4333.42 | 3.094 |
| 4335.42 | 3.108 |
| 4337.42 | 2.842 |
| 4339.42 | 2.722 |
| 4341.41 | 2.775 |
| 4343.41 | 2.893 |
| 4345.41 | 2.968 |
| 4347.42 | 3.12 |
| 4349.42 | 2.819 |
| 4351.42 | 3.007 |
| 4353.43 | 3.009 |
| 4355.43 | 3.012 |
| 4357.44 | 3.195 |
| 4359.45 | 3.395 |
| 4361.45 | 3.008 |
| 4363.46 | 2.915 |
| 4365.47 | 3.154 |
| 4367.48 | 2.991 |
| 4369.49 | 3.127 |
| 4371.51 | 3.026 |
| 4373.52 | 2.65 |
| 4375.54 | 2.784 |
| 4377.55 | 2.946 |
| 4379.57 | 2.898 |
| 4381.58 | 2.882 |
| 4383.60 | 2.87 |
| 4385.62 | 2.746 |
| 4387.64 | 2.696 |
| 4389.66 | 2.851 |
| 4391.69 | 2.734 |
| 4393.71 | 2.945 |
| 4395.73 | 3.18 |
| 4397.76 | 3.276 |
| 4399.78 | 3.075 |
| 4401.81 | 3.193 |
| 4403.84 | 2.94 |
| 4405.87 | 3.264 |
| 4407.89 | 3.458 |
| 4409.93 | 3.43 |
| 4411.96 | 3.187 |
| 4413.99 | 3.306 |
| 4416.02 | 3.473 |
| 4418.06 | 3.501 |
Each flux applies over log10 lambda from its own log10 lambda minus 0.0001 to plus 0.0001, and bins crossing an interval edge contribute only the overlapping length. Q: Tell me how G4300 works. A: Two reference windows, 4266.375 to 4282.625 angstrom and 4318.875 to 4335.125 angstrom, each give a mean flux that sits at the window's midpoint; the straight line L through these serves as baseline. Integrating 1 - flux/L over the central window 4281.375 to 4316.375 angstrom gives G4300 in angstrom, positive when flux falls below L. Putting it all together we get 5.7 angstrom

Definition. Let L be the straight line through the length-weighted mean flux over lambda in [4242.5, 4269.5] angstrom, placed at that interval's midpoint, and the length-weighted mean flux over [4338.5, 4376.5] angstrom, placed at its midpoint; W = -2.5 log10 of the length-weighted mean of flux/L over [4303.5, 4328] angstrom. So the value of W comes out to 0.11 mag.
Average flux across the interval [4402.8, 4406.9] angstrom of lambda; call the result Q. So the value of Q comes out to 3.11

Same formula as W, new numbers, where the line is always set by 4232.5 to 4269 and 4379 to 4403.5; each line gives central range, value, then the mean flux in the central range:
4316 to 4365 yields -0.038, 2.99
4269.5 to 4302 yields 0.141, 2.48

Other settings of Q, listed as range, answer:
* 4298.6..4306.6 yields 2.2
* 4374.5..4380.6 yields 2.88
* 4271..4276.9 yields 2.49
